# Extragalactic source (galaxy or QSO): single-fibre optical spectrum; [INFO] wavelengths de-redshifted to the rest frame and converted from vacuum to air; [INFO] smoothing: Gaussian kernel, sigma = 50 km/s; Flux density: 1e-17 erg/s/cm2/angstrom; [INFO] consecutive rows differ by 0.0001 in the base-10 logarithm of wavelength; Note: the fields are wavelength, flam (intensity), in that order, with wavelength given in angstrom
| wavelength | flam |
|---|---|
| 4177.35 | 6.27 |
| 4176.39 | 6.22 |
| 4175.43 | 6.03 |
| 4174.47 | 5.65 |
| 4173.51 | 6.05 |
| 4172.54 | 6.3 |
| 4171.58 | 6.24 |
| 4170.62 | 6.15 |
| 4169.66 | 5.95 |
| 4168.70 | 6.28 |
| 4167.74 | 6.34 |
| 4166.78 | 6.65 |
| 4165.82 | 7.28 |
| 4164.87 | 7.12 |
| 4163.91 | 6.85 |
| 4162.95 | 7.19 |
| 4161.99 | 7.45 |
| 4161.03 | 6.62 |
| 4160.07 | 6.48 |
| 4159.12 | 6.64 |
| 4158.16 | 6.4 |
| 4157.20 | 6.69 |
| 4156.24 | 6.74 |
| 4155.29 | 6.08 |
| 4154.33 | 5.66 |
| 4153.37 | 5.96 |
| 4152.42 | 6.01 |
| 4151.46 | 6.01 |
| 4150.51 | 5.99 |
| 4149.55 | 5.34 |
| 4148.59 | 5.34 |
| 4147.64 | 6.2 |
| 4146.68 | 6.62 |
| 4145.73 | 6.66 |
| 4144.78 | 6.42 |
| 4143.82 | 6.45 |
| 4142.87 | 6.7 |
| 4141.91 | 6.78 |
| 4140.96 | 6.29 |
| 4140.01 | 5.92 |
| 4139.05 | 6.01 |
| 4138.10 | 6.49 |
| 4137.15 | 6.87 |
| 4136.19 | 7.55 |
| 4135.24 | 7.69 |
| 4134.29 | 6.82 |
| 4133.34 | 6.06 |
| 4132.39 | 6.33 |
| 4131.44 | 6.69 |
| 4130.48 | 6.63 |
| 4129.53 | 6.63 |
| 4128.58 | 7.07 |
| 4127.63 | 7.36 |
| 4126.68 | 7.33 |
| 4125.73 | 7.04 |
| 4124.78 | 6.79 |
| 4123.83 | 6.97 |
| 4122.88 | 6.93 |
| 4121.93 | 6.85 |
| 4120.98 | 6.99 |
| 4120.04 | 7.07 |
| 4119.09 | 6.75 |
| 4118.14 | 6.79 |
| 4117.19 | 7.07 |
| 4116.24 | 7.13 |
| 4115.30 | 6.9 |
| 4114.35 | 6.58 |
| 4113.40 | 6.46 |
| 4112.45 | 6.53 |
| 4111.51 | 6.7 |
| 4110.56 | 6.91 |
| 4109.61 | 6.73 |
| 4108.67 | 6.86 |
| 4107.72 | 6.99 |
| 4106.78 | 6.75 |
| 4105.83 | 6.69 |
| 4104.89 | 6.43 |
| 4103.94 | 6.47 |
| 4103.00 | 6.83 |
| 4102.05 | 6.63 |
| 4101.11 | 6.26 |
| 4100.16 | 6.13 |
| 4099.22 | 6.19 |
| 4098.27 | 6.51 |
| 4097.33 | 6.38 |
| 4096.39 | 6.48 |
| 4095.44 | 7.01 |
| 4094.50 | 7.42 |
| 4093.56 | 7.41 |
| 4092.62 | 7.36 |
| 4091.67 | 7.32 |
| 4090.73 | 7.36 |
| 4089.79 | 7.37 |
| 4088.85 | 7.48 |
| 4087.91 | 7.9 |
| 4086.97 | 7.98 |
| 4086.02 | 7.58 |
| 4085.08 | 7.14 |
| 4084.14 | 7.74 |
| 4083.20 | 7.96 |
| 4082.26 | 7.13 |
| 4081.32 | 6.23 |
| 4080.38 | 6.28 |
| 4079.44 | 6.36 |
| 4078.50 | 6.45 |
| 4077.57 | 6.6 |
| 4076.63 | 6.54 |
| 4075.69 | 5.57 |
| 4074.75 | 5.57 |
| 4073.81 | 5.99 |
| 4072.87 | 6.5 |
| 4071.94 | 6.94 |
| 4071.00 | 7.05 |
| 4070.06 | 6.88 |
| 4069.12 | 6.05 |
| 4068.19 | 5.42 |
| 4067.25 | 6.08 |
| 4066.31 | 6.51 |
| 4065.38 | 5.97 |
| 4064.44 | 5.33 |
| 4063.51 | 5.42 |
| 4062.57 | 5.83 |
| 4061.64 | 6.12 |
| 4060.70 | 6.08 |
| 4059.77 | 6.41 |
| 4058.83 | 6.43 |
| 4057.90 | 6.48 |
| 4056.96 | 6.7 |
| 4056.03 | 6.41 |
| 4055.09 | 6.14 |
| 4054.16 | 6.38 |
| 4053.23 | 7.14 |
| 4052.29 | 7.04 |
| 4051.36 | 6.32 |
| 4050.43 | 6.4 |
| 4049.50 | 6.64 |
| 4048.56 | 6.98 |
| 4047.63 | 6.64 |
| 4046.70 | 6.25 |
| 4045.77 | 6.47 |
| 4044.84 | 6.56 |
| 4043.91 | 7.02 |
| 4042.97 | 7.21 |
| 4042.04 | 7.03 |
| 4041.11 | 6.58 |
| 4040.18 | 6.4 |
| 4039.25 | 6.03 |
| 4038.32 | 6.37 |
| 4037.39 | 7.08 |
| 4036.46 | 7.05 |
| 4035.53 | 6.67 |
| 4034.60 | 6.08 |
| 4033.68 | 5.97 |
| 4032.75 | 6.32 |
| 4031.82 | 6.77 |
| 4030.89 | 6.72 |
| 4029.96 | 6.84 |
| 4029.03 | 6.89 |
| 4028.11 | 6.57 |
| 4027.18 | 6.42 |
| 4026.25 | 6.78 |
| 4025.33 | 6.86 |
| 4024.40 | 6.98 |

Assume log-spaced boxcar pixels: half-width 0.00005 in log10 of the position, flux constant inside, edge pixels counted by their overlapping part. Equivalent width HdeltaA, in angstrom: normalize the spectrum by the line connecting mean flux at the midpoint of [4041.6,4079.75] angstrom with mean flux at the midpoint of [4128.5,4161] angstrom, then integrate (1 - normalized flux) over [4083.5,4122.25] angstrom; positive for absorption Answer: -3.2 angstrom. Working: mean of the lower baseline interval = 6.39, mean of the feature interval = 6.93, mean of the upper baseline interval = 6.41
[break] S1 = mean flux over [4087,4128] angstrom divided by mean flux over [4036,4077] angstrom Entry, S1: 1.08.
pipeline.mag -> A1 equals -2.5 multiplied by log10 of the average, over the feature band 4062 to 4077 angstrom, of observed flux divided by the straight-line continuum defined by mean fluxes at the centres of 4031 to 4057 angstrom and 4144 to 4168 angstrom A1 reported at 0.08 mag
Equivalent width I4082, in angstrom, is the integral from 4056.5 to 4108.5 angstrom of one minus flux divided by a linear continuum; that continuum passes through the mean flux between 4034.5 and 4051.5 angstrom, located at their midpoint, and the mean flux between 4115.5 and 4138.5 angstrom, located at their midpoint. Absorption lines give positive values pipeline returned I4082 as 1.0 angstrom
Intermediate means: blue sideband 6.64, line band 6.63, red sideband 6.92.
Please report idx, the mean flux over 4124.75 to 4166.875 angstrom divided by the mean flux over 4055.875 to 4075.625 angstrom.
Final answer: 1.1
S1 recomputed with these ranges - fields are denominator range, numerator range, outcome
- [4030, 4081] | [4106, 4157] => 1.03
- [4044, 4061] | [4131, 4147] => 1.01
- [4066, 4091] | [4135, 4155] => 0.93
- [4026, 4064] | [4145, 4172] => 0.98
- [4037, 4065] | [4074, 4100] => 1.07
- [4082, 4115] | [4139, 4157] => 0.89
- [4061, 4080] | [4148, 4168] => 1.04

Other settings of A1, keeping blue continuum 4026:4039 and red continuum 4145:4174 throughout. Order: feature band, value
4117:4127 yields -0.08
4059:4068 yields 0.10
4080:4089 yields -0.13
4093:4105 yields -0.03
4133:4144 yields -0.04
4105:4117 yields -0.05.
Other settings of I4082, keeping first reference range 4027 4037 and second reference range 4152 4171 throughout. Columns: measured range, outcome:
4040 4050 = -0.21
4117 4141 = -0.98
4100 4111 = -0.17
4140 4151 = 0.51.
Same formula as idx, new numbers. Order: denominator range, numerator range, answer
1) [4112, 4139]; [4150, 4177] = 0.93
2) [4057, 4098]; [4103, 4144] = 1.02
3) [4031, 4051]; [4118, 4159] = 0.99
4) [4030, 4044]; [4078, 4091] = 1.09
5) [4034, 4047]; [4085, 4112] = 1.05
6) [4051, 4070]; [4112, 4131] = 1.11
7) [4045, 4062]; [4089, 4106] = 1.05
